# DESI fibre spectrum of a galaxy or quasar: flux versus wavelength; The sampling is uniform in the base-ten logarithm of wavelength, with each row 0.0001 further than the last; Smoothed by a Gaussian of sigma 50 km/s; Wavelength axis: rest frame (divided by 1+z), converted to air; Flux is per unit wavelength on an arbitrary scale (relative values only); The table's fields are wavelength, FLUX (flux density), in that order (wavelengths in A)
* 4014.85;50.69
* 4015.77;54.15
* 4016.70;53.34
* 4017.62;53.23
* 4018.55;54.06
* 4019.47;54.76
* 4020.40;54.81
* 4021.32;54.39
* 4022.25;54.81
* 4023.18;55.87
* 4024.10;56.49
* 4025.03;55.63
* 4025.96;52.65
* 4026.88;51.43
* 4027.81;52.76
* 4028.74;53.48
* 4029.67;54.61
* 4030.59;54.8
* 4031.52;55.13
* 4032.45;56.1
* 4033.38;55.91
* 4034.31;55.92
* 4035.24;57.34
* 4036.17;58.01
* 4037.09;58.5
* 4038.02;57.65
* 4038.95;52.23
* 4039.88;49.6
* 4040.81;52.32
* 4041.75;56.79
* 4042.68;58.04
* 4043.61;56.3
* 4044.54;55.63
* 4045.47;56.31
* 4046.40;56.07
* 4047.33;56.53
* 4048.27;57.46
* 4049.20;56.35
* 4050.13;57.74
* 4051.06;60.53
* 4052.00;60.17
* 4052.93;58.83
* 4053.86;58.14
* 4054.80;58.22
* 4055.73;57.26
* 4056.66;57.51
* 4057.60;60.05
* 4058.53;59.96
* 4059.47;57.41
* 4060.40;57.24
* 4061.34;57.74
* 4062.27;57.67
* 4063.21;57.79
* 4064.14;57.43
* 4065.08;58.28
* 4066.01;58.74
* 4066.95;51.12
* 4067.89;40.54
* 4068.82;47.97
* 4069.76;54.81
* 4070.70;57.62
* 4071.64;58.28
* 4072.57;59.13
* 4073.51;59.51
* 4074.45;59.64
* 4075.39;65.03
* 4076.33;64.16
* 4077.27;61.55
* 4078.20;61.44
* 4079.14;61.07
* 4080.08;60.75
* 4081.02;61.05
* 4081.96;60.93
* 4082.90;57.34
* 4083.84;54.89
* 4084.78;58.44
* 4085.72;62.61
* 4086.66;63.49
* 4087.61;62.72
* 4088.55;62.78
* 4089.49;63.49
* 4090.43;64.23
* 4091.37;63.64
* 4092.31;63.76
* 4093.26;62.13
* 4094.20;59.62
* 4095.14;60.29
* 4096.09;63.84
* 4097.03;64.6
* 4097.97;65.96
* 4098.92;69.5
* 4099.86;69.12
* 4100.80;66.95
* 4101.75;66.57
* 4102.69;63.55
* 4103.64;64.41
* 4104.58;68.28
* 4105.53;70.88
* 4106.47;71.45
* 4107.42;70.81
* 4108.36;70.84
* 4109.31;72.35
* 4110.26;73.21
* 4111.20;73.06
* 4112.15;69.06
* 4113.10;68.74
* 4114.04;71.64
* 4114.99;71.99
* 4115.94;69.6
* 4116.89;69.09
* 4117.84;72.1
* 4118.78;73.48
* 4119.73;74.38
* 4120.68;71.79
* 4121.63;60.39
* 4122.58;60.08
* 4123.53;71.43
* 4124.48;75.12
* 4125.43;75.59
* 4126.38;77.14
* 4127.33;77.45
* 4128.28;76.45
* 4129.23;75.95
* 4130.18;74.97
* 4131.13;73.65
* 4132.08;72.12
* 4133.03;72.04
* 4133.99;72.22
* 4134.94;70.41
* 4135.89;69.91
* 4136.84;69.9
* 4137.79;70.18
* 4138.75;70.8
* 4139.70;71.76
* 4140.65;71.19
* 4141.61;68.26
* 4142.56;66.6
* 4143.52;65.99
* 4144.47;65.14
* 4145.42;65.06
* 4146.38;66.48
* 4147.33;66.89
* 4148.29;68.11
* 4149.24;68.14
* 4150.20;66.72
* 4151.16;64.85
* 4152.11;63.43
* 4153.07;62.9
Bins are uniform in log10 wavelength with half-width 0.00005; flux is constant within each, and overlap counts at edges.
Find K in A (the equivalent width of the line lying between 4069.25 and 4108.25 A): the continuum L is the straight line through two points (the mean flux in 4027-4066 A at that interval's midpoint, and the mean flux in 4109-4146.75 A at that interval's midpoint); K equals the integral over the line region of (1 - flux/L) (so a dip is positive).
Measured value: 0.7 A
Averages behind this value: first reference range 56.7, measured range 63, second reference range 70.9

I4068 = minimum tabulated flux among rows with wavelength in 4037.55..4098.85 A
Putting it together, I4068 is 40.54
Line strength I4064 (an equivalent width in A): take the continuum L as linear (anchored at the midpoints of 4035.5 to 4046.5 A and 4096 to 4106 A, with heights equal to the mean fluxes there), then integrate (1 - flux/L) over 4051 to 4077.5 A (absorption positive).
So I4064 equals 1.0 A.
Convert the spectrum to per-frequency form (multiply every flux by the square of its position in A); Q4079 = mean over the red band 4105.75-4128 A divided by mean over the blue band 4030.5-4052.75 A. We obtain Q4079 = 1.31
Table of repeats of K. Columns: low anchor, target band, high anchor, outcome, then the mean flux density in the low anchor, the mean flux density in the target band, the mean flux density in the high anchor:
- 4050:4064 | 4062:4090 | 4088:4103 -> 1.2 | 58.4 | 58.7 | 64.4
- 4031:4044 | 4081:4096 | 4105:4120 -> 1.1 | 55.7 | 61.4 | 71.4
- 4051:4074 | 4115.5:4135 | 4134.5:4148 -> -1.8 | 56.8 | 72.2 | 68.5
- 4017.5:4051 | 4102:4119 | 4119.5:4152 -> -1.0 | 55.4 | 70.2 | 70.1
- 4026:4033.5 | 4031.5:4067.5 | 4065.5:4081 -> -0.7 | 54.1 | 56.9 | 57.7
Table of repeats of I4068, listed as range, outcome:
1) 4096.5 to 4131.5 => 60.08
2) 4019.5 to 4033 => 51.43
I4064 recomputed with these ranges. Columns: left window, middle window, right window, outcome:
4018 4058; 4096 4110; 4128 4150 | -0.7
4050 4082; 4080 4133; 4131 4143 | -2.0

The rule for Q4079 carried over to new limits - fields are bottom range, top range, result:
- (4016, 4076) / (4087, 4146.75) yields 1.27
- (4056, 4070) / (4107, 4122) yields 1.31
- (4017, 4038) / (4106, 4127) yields 1.35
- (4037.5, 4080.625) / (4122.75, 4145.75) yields 1.30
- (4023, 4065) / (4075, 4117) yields 1.19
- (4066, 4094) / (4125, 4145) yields 1.24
